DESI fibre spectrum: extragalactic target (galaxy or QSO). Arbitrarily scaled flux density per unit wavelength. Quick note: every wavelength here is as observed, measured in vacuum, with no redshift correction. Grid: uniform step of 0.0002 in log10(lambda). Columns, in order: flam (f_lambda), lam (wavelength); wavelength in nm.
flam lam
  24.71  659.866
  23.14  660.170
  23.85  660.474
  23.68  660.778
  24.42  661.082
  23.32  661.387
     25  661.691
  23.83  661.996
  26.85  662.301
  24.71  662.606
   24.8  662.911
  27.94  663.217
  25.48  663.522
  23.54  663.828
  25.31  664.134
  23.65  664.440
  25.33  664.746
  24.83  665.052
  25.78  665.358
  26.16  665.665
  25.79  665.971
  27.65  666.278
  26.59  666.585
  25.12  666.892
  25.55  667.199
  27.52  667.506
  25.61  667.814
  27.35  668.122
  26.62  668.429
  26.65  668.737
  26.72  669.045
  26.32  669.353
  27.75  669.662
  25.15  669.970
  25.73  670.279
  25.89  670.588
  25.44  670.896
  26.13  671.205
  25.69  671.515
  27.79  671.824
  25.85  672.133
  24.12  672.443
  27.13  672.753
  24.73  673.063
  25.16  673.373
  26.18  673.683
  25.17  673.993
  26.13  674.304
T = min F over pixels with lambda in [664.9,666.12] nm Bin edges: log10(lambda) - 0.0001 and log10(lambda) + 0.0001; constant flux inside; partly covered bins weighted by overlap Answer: 24.83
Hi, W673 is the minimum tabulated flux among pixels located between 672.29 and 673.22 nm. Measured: 24.12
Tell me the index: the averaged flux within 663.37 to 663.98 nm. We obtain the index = 24.5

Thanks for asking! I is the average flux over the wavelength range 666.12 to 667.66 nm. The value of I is 26.5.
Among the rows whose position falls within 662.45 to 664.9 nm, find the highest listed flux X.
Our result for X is 27.94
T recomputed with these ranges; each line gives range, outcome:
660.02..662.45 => 23.14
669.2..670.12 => 25.15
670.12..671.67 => 25.44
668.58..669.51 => 26.32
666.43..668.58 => 25.12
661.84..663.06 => 23.83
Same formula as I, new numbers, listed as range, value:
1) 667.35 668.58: 26.8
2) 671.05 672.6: 25.9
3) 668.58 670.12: 26.5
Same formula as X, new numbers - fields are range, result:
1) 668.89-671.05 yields 27.75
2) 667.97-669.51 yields 27.35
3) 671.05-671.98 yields 27.79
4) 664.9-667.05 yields 27.65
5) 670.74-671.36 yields 26.13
